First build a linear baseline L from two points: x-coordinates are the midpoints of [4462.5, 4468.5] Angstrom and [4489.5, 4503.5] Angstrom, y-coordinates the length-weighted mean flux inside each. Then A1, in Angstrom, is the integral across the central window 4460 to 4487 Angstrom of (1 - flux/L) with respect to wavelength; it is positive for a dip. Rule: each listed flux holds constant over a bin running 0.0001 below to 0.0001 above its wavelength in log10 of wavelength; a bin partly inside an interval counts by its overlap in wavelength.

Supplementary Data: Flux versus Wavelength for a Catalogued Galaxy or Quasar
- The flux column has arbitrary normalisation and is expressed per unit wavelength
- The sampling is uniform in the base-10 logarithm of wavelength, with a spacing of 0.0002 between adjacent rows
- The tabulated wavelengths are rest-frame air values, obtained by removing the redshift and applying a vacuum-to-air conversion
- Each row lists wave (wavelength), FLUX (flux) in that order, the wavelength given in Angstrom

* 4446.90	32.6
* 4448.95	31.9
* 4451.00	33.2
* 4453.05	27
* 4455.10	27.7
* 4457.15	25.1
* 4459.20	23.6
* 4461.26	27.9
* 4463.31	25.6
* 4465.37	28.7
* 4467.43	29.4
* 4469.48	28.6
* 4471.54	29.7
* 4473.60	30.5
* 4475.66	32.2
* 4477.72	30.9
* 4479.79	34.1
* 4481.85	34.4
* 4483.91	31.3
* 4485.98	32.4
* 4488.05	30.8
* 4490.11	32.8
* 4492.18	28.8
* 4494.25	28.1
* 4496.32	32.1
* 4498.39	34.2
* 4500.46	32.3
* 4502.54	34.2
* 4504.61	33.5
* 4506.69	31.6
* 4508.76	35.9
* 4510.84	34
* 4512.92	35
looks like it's -1.30 Angstrom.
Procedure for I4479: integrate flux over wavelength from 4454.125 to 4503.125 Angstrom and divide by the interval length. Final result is 30.2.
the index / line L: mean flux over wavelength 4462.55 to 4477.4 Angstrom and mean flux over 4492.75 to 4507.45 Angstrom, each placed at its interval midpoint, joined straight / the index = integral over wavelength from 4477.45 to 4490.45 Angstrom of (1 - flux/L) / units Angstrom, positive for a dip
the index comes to -0.75 Angstrom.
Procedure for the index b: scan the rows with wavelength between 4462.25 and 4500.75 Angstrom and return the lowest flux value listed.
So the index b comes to 25.6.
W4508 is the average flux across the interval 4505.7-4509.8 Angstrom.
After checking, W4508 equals 33.8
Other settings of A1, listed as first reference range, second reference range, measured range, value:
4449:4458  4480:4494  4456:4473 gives 1.32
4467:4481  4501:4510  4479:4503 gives 0.25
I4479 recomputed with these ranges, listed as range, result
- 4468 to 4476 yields 30.1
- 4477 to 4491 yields 32.4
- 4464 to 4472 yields 28.9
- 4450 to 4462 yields 27.4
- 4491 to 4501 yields 31.1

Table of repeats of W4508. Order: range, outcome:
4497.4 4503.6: 33.6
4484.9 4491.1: 32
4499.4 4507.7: 32.9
